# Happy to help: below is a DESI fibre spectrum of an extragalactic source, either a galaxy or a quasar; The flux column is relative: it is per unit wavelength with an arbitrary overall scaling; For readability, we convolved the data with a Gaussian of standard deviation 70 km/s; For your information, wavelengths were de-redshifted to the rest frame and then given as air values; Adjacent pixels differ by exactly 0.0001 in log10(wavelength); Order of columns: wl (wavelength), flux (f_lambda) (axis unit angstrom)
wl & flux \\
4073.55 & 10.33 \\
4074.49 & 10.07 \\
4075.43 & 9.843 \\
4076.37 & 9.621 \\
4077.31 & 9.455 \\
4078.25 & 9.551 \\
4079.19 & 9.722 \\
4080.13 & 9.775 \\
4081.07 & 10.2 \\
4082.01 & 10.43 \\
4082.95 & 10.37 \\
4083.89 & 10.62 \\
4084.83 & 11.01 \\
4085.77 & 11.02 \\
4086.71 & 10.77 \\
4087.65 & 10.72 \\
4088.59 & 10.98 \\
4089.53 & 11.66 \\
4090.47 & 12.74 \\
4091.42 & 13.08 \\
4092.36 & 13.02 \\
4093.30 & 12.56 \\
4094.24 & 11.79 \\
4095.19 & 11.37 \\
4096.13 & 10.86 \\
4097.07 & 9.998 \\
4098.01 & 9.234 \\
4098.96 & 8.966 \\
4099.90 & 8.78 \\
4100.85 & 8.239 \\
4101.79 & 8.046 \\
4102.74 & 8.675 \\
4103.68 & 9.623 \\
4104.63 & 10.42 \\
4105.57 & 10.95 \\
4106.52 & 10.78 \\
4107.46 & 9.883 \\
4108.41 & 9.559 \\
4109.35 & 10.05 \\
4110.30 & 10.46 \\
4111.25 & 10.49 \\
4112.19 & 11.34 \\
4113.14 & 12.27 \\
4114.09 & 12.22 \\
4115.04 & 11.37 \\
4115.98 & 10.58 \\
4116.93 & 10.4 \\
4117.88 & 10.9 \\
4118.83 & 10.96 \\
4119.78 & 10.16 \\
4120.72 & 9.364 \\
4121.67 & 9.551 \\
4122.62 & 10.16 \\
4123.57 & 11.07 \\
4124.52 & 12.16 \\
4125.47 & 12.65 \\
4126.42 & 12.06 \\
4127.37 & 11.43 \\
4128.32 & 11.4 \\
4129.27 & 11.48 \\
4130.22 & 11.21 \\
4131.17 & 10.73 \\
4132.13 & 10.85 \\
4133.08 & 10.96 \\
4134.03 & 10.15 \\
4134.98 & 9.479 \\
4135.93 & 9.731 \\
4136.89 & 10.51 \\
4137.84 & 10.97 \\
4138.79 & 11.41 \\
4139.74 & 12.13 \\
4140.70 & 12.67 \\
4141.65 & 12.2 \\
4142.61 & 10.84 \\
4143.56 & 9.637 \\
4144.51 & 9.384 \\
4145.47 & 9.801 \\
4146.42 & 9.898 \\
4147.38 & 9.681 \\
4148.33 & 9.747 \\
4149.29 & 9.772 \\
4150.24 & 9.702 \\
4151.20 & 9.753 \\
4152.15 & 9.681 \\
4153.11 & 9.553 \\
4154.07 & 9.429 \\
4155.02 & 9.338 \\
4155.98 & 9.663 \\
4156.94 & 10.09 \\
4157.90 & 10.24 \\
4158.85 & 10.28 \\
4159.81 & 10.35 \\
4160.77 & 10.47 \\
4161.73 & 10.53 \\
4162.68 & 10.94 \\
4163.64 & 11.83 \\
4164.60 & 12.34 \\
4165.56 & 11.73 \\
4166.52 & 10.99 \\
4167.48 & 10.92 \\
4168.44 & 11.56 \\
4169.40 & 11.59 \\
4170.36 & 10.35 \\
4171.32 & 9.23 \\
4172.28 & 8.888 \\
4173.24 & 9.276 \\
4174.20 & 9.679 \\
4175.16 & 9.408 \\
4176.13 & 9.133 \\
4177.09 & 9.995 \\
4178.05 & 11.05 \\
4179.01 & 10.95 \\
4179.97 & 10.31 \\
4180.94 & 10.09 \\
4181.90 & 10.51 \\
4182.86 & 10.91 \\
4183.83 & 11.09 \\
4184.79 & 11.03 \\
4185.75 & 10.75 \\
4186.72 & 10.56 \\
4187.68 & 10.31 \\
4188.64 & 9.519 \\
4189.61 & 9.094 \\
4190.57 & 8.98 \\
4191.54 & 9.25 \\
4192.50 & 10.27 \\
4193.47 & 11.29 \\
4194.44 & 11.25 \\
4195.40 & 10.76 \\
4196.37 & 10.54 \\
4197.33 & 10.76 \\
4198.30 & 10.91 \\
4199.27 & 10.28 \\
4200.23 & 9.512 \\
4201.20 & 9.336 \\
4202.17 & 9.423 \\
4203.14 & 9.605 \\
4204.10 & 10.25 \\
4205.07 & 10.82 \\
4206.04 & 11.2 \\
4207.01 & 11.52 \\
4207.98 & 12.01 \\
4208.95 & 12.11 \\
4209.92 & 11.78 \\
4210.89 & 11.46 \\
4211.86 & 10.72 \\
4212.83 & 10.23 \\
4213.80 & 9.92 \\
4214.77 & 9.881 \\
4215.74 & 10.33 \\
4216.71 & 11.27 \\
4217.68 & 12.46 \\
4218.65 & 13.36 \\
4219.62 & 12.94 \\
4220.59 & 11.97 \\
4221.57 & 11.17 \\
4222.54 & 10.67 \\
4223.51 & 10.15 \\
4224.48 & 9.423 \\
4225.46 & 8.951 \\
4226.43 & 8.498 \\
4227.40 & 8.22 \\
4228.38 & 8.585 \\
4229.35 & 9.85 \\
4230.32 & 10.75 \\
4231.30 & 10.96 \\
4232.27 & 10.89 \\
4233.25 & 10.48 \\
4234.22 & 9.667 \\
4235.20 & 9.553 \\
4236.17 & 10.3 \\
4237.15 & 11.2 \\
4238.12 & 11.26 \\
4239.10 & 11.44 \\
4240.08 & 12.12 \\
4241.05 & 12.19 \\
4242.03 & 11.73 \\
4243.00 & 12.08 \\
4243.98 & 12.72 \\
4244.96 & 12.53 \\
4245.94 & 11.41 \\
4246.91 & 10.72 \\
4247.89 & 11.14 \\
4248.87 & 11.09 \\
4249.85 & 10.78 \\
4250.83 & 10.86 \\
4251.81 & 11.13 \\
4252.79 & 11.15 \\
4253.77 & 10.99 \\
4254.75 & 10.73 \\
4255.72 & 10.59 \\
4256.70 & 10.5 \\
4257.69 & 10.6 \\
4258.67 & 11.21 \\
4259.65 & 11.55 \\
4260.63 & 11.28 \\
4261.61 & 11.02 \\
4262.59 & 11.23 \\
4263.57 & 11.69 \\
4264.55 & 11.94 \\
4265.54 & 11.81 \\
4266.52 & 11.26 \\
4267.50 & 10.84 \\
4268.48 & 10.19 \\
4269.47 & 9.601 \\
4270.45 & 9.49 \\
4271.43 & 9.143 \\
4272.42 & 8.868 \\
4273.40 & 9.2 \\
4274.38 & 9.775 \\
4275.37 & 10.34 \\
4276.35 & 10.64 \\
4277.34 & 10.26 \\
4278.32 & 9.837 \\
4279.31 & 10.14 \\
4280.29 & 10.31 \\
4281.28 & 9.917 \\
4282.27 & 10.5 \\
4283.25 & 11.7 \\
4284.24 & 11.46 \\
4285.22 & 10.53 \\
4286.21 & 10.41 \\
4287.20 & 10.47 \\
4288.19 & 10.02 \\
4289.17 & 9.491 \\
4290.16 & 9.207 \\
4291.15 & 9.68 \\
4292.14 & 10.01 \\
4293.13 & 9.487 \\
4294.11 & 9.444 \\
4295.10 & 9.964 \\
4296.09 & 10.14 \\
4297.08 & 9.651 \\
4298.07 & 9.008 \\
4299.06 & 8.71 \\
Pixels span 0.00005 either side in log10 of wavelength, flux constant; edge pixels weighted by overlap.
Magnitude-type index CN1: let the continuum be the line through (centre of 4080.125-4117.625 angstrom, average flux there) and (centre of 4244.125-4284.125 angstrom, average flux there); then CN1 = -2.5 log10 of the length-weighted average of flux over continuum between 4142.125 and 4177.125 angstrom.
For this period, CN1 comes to 0.05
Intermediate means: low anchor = 10.6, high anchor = 10.7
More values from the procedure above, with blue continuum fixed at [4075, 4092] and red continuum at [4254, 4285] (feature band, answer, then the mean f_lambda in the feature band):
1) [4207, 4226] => -0.05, 11.1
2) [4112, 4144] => -0.04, 11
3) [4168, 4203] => 0.04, 10.2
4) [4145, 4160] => 0.09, 9.8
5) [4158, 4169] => -0.04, 11.1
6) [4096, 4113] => 0.09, 9.83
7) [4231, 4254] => -0.06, 11.2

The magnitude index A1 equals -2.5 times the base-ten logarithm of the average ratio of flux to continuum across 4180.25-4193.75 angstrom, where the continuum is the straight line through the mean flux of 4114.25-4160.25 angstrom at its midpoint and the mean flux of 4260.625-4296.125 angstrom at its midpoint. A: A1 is 0.02 mag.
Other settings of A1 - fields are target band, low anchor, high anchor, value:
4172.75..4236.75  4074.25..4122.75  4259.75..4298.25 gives -0.01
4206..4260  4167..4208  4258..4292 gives -0.06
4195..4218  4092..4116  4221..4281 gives -0.01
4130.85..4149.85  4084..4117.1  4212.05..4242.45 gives 0.02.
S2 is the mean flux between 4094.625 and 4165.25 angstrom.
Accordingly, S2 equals 10.5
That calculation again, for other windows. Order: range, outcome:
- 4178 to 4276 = 10.7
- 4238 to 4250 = 11.7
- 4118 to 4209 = 10.5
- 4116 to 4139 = 10.8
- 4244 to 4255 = 11.2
